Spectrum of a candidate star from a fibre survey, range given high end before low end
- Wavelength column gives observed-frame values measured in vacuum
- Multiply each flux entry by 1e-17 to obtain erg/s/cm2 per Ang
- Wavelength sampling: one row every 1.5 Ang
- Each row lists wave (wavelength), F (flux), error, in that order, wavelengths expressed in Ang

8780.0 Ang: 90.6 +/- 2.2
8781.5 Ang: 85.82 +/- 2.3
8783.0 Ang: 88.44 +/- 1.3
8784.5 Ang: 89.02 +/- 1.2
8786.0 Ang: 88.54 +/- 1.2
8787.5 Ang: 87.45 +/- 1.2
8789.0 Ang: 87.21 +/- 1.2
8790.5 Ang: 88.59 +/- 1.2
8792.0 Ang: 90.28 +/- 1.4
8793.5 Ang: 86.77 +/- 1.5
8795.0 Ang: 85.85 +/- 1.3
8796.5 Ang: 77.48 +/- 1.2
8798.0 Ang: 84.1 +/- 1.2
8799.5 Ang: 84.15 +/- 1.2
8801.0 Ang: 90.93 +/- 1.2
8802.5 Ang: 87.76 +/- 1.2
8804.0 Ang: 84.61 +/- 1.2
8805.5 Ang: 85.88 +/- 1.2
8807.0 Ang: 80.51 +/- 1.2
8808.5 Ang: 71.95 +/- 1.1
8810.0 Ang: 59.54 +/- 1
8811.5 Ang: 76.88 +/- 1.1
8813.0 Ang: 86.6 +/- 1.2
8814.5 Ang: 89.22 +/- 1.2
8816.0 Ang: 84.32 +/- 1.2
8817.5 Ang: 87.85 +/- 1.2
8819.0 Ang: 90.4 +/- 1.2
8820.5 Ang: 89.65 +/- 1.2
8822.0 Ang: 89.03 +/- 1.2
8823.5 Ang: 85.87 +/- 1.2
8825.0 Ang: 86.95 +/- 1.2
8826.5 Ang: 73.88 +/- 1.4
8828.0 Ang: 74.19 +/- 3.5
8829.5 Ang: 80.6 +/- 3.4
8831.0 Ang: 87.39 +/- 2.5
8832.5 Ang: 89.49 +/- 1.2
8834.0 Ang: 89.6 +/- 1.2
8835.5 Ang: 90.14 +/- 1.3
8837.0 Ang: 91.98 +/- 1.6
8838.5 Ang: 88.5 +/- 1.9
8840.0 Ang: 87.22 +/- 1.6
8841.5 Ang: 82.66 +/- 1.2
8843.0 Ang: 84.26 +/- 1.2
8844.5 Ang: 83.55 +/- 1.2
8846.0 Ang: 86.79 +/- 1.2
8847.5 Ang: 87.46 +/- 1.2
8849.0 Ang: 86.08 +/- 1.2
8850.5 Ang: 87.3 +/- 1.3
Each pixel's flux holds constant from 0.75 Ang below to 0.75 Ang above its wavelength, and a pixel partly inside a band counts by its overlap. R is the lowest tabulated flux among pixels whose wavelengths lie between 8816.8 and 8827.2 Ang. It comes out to 73.88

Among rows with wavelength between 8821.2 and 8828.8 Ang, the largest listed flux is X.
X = 89.03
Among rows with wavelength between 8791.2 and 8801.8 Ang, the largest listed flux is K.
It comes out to 90.93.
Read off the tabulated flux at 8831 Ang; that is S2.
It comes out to 87.39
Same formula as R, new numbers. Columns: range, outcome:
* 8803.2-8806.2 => 84.61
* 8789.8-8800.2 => 77.48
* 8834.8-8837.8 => 90.14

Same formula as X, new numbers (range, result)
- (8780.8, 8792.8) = 90.28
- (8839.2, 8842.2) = 87.22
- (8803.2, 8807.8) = 85.88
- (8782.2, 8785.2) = 89.02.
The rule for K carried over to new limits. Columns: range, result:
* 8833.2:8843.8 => 91.98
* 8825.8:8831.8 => 87.39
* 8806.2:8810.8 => 80.51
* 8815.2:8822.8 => 90.4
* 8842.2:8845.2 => 84.26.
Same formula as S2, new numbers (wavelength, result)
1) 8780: 90.6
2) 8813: 86.6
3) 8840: 87.22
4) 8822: 89.03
